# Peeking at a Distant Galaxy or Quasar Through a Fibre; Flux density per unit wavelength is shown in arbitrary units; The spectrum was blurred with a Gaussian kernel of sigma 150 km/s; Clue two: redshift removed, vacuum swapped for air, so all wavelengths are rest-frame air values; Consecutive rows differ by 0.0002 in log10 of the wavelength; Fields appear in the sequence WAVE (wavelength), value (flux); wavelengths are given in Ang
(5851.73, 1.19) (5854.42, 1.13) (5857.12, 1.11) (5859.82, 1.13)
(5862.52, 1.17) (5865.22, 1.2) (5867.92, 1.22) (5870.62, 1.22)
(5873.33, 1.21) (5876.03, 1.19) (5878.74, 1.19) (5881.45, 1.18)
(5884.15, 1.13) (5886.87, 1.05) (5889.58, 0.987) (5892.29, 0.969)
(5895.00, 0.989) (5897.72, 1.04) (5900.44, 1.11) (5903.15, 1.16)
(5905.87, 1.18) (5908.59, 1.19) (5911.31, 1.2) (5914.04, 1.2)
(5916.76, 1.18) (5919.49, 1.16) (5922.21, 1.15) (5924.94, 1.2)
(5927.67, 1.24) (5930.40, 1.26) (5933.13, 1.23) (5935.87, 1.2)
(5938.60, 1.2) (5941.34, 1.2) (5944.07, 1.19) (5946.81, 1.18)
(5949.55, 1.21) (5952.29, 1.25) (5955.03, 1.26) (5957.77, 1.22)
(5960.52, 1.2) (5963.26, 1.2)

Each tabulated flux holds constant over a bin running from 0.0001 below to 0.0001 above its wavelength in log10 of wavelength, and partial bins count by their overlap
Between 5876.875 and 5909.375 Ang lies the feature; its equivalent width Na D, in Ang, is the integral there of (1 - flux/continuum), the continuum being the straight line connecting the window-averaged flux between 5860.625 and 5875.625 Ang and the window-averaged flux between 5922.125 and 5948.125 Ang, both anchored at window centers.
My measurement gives 2.9 Ang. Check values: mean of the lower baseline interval 1.2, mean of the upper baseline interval 1.21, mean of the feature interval 1.1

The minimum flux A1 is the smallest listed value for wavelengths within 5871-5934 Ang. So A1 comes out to 0.969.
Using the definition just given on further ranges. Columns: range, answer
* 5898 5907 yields 1.11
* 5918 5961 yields 1.15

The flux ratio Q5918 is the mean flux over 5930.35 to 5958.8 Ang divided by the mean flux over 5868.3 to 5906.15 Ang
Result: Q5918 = 1.1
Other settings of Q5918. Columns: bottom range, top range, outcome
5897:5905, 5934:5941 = 1.08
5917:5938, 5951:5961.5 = 1.02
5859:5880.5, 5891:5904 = 0.88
